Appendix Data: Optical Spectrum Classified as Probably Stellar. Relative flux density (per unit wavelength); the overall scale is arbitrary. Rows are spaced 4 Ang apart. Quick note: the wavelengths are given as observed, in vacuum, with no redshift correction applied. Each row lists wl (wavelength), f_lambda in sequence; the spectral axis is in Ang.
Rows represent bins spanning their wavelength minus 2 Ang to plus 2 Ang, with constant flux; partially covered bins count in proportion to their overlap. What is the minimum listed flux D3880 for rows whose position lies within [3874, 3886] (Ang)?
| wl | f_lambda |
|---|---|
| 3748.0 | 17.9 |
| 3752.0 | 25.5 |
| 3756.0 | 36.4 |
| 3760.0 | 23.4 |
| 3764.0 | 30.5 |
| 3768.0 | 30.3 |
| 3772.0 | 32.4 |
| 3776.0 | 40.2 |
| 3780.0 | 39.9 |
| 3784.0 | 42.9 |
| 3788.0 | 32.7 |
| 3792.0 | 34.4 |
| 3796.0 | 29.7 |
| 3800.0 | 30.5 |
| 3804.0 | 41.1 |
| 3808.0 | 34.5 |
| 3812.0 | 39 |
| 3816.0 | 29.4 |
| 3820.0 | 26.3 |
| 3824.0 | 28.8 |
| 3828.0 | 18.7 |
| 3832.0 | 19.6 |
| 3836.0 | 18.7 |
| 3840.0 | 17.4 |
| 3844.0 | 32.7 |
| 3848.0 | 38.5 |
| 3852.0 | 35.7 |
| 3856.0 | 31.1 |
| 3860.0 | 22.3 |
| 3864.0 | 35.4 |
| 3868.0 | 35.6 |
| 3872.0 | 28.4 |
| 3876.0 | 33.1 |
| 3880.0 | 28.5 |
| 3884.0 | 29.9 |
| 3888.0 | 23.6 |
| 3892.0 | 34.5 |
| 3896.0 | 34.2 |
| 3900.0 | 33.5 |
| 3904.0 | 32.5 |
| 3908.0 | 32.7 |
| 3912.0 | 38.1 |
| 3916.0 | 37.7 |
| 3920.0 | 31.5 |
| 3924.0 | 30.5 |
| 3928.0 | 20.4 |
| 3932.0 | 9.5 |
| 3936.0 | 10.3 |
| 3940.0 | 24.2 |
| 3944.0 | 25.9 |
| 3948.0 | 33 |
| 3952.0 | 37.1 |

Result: 28.5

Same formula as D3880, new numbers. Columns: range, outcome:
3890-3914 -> 32.5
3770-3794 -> 32.4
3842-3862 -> 22.3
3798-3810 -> 30.5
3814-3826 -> 26.3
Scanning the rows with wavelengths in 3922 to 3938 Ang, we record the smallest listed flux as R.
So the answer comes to 9.5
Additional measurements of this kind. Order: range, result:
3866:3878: 28.4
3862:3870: 35.4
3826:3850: 17.4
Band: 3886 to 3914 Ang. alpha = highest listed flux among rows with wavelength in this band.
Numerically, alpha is 38.1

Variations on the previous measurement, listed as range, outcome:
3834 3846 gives 32.7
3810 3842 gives 39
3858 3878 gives 35.6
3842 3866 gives 38.5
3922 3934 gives 30.5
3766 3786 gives 42.9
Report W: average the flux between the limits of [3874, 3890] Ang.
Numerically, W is 28.8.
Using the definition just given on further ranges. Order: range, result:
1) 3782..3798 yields 34.9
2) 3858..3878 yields 31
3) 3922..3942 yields 19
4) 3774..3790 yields 38.9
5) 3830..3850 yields 25.4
